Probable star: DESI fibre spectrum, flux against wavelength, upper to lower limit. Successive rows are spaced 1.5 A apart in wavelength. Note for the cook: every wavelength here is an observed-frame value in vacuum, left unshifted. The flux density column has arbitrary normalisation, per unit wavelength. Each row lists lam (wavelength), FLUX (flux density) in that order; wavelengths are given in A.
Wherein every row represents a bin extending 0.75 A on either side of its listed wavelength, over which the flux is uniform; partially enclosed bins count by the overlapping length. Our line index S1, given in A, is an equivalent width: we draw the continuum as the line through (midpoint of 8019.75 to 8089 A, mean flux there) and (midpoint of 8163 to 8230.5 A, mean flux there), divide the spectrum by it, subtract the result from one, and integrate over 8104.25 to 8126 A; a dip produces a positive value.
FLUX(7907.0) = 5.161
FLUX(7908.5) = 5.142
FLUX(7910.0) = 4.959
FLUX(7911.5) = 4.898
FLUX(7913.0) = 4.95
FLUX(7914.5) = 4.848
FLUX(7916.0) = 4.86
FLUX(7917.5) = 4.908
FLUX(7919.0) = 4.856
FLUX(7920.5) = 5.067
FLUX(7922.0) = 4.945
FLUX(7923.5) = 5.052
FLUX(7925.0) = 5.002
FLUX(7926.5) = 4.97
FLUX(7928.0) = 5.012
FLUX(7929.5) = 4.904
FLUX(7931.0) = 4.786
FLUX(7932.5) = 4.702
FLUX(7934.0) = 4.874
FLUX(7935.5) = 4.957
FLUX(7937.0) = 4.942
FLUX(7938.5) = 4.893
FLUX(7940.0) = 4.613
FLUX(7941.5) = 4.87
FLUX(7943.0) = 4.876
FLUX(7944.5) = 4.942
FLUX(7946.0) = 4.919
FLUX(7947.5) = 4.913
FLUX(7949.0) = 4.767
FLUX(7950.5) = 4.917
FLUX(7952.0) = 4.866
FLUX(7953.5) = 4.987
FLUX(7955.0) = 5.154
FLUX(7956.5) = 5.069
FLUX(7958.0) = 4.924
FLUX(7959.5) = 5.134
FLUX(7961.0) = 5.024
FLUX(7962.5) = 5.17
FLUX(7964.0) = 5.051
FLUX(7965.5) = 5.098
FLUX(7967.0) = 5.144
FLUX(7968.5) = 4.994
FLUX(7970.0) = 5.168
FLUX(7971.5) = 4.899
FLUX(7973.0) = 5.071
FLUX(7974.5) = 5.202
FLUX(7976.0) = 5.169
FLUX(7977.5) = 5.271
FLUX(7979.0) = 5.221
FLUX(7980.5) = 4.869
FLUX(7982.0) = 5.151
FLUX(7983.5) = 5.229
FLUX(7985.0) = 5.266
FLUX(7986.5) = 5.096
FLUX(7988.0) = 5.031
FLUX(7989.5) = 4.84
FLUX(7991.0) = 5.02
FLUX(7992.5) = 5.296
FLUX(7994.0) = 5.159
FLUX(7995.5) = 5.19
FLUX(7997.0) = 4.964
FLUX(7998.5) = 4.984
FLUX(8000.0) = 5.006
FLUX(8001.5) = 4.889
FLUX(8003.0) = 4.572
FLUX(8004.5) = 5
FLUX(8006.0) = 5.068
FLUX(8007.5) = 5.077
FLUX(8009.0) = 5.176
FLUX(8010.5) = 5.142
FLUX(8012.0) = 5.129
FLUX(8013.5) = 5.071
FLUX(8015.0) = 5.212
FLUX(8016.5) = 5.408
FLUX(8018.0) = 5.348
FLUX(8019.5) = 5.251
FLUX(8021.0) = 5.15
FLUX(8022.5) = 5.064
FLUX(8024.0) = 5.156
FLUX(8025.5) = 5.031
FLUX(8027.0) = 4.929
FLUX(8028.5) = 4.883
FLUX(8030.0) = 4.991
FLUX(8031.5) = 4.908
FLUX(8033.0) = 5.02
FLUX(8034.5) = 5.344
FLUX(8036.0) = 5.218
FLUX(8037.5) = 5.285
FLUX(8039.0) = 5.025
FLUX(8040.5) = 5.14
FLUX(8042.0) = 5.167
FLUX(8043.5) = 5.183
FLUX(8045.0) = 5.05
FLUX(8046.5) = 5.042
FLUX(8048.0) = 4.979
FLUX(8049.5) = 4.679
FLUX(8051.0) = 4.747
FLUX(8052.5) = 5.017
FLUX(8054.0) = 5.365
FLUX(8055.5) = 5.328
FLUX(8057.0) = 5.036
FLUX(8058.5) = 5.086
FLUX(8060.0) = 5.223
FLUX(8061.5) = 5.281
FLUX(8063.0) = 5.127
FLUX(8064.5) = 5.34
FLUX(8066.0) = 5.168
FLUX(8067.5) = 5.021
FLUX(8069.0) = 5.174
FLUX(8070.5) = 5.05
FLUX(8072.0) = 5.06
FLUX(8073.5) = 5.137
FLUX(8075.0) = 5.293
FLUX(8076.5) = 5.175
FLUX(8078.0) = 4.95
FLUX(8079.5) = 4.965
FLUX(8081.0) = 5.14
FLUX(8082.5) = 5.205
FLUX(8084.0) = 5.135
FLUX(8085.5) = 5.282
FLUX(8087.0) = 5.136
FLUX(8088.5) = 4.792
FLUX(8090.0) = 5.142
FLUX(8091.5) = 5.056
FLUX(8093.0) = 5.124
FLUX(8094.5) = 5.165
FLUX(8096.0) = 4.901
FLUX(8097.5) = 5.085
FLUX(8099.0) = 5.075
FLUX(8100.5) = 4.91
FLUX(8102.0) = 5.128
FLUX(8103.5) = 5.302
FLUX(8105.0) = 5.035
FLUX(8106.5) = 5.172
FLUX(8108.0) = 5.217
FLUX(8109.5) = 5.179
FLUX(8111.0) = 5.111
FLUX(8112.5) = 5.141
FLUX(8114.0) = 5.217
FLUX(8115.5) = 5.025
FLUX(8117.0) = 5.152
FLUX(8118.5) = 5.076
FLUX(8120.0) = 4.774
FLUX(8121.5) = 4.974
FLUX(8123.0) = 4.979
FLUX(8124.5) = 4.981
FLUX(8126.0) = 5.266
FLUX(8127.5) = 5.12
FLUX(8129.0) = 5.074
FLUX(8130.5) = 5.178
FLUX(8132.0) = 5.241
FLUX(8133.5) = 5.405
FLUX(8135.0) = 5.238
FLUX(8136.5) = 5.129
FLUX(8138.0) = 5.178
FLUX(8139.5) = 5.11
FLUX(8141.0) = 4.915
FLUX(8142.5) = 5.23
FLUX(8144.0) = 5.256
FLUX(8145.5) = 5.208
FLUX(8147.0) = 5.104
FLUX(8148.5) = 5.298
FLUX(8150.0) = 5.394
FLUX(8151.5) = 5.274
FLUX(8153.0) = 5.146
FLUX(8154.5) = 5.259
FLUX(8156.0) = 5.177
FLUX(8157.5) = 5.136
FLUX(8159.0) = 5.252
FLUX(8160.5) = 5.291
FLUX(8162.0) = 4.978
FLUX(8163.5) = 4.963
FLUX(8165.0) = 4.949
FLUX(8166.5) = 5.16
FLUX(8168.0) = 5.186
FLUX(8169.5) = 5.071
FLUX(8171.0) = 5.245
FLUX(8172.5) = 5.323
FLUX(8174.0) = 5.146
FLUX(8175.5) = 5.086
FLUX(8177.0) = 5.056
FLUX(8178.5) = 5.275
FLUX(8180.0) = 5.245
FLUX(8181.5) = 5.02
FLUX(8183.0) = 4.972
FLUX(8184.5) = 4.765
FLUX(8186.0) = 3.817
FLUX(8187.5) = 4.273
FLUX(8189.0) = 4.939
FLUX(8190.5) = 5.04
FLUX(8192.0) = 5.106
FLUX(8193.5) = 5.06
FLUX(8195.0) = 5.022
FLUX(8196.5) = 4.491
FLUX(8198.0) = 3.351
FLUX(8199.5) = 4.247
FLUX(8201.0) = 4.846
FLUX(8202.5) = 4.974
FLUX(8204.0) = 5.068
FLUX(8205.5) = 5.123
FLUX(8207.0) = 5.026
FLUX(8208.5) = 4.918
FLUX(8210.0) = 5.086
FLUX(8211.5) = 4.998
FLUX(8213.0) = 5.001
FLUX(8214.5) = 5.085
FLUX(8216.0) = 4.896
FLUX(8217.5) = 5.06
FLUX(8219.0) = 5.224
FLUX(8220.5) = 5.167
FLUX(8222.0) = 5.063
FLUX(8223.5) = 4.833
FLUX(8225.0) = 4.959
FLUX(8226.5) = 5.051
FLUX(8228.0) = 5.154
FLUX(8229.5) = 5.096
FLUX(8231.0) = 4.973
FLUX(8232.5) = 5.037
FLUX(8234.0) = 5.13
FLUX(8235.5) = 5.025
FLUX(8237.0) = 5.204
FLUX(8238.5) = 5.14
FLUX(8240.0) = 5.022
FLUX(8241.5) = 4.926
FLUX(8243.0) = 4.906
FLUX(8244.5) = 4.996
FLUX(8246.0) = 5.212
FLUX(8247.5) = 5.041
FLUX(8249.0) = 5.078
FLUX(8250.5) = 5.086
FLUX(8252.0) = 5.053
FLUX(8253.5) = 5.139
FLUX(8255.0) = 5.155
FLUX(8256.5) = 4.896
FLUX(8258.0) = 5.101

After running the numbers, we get -0.2 A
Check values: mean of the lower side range 5.1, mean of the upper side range 4.94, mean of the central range 5.08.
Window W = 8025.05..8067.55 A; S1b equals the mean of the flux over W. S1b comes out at 5.09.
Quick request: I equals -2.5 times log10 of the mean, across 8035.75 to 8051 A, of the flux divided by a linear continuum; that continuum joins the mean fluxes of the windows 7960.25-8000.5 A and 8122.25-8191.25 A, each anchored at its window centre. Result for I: 0.01 mag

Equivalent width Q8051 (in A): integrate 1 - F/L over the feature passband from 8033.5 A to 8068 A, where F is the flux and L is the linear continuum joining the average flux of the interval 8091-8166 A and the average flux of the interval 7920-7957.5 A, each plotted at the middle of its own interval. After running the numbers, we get -0.5 A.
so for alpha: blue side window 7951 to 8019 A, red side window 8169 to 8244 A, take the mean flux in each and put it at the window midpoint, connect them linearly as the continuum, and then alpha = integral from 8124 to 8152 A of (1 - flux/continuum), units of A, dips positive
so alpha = -1.11 A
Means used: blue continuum 5.08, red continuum 4.95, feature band 5.19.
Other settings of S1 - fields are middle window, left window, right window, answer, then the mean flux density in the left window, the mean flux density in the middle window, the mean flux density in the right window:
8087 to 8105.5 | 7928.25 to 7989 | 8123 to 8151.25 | 0.3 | 5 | 5.06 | 5.18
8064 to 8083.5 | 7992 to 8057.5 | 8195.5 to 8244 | -0.3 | 5.08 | 5.13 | 4.94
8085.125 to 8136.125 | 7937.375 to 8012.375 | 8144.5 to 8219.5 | -1.0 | 5.03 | 5.11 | 4.99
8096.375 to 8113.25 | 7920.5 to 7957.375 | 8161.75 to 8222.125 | -0.7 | 4.92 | 5.12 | 4.93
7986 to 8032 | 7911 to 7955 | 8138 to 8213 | -1.2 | 4.9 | 5.07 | 5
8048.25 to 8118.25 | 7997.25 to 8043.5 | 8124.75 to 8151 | 0.5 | 5.09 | 5.11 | 5.19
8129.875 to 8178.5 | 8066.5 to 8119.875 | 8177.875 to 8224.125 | -2.0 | 5.1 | 5.18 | 4.87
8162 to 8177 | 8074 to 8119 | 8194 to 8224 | -0.5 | 5.11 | 5.11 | 4.88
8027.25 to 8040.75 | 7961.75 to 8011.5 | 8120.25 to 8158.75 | 0.1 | 5.08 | 5.08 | 5.17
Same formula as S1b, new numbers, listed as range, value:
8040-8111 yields 5.11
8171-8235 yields 4.93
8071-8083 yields 5.11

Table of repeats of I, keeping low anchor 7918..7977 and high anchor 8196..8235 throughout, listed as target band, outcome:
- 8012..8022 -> -0.057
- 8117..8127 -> -0.018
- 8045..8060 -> -0.019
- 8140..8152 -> -0.058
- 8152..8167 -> -0.043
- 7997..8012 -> -0.007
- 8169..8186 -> -0.027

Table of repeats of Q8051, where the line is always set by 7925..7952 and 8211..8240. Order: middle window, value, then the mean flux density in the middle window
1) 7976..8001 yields -0.97 A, 5.1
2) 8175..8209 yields 1.52 A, 4.81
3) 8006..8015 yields -0.37 A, 5.12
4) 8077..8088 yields -0.32 A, 5.11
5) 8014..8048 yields -1.30 A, 5.12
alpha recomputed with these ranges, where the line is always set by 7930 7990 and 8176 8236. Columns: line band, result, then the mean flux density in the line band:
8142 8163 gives -1.2 A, 5.21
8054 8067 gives -0.6 A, 5.2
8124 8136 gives -0.6 A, 5.19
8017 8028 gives -0.3 A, 5.13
